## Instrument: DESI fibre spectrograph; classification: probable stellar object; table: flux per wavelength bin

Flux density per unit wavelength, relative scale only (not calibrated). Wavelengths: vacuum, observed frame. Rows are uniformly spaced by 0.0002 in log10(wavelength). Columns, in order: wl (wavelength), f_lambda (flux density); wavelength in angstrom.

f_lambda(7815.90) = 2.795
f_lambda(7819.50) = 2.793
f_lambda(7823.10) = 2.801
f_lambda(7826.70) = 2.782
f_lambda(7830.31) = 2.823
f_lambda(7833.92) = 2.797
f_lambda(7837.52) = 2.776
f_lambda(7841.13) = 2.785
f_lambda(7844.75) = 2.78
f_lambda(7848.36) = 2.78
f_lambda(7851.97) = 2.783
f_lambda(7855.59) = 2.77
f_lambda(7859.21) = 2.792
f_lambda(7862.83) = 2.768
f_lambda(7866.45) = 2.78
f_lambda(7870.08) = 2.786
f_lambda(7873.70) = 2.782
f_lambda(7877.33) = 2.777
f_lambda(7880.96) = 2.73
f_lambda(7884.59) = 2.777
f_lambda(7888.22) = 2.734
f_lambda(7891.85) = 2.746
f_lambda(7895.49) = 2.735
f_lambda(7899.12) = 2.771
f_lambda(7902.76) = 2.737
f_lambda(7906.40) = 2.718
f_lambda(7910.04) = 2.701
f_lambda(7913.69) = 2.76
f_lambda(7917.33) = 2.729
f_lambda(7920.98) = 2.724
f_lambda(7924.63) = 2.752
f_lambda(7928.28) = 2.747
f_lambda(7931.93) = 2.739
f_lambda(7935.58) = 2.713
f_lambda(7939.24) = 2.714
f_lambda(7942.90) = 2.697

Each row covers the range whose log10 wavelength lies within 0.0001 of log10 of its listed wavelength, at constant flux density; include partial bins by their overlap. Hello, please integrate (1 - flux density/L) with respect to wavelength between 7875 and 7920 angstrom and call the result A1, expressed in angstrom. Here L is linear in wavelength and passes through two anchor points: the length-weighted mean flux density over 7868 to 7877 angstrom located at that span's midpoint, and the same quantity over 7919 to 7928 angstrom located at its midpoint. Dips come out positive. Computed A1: 0.3 angstrom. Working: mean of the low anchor 2.78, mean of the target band 2.74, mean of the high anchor 2.74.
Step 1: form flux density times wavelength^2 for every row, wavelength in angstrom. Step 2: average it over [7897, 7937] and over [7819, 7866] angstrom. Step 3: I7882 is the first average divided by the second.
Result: 1.0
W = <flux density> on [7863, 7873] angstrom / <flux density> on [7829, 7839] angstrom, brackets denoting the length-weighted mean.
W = 0.99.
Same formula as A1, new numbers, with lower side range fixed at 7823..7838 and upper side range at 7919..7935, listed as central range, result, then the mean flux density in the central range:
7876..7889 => 0.05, 2.76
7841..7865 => 0.04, 2.78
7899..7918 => 0.11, 2.73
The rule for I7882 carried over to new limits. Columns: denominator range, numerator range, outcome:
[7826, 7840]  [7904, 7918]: 1.00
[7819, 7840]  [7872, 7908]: 1.00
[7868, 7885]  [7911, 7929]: 1.00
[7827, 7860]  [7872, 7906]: 1.00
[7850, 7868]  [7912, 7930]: 1.00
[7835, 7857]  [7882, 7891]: 1.00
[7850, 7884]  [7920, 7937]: 1.00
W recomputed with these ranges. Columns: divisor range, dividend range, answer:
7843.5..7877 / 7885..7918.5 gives 0.99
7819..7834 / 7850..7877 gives 0.99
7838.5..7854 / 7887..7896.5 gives 0.98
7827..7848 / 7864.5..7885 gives 0.99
